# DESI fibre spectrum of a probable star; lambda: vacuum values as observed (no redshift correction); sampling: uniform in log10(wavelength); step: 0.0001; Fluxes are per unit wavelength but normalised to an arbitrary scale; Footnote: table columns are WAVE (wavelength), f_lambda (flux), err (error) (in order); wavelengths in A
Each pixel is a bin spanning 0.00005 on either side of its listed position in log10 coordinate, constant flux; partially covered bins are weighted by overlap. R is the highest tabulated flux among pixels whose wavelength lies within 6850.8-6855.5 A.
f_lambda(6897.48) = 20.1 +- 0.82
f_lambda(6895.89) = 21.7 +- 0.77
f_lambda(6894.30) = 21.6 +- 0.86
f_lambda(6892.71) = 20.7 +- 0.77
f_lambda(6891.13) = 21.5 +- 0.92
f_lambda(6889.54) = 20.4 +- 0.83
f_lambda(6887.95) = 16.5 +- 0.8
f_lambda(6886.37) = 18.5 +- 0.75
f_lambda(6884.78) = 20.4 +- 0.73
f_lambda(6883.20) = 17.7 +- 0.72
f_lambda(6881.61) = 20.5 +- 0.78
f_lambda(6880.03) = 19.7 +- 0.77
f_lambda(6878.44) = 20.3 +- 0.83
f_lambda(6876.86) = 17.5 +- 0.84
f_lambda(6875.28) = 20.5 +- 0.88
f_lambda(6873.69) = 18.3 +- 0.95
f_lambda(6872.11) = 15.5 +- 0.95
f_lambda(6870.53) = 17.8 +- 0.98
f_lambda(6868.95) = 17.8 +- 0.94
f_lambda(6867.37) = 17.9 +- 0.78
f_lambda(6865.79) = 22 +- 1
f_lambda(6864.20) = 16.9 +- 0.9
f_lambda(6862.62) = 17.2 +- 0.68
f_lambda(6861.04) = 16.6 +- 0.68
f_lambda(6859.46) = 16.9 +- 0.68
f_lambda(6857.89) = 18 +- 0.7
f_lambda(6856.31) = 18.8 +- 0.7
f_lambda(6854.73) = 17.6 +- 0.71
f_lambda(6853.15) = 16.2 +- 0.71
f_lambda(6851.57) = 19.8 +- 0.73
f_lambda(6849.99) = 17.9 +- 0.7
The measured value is 19.8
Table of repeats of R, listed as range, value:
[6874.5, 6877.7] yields 20.5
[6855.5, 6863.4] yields 18.8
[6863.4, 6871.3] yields 22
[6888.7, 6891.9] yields 21.5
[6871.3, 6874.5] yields 18.3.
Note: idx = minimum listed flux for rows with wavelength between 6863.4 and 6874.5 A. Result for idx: 15.5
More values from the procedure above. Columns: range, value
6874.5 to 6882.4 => 17.5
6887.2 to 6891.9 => 16.5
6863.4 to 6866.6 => 16.9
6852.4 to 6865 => 16.2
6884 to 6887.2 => 18.5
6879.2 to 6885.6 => 17.7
